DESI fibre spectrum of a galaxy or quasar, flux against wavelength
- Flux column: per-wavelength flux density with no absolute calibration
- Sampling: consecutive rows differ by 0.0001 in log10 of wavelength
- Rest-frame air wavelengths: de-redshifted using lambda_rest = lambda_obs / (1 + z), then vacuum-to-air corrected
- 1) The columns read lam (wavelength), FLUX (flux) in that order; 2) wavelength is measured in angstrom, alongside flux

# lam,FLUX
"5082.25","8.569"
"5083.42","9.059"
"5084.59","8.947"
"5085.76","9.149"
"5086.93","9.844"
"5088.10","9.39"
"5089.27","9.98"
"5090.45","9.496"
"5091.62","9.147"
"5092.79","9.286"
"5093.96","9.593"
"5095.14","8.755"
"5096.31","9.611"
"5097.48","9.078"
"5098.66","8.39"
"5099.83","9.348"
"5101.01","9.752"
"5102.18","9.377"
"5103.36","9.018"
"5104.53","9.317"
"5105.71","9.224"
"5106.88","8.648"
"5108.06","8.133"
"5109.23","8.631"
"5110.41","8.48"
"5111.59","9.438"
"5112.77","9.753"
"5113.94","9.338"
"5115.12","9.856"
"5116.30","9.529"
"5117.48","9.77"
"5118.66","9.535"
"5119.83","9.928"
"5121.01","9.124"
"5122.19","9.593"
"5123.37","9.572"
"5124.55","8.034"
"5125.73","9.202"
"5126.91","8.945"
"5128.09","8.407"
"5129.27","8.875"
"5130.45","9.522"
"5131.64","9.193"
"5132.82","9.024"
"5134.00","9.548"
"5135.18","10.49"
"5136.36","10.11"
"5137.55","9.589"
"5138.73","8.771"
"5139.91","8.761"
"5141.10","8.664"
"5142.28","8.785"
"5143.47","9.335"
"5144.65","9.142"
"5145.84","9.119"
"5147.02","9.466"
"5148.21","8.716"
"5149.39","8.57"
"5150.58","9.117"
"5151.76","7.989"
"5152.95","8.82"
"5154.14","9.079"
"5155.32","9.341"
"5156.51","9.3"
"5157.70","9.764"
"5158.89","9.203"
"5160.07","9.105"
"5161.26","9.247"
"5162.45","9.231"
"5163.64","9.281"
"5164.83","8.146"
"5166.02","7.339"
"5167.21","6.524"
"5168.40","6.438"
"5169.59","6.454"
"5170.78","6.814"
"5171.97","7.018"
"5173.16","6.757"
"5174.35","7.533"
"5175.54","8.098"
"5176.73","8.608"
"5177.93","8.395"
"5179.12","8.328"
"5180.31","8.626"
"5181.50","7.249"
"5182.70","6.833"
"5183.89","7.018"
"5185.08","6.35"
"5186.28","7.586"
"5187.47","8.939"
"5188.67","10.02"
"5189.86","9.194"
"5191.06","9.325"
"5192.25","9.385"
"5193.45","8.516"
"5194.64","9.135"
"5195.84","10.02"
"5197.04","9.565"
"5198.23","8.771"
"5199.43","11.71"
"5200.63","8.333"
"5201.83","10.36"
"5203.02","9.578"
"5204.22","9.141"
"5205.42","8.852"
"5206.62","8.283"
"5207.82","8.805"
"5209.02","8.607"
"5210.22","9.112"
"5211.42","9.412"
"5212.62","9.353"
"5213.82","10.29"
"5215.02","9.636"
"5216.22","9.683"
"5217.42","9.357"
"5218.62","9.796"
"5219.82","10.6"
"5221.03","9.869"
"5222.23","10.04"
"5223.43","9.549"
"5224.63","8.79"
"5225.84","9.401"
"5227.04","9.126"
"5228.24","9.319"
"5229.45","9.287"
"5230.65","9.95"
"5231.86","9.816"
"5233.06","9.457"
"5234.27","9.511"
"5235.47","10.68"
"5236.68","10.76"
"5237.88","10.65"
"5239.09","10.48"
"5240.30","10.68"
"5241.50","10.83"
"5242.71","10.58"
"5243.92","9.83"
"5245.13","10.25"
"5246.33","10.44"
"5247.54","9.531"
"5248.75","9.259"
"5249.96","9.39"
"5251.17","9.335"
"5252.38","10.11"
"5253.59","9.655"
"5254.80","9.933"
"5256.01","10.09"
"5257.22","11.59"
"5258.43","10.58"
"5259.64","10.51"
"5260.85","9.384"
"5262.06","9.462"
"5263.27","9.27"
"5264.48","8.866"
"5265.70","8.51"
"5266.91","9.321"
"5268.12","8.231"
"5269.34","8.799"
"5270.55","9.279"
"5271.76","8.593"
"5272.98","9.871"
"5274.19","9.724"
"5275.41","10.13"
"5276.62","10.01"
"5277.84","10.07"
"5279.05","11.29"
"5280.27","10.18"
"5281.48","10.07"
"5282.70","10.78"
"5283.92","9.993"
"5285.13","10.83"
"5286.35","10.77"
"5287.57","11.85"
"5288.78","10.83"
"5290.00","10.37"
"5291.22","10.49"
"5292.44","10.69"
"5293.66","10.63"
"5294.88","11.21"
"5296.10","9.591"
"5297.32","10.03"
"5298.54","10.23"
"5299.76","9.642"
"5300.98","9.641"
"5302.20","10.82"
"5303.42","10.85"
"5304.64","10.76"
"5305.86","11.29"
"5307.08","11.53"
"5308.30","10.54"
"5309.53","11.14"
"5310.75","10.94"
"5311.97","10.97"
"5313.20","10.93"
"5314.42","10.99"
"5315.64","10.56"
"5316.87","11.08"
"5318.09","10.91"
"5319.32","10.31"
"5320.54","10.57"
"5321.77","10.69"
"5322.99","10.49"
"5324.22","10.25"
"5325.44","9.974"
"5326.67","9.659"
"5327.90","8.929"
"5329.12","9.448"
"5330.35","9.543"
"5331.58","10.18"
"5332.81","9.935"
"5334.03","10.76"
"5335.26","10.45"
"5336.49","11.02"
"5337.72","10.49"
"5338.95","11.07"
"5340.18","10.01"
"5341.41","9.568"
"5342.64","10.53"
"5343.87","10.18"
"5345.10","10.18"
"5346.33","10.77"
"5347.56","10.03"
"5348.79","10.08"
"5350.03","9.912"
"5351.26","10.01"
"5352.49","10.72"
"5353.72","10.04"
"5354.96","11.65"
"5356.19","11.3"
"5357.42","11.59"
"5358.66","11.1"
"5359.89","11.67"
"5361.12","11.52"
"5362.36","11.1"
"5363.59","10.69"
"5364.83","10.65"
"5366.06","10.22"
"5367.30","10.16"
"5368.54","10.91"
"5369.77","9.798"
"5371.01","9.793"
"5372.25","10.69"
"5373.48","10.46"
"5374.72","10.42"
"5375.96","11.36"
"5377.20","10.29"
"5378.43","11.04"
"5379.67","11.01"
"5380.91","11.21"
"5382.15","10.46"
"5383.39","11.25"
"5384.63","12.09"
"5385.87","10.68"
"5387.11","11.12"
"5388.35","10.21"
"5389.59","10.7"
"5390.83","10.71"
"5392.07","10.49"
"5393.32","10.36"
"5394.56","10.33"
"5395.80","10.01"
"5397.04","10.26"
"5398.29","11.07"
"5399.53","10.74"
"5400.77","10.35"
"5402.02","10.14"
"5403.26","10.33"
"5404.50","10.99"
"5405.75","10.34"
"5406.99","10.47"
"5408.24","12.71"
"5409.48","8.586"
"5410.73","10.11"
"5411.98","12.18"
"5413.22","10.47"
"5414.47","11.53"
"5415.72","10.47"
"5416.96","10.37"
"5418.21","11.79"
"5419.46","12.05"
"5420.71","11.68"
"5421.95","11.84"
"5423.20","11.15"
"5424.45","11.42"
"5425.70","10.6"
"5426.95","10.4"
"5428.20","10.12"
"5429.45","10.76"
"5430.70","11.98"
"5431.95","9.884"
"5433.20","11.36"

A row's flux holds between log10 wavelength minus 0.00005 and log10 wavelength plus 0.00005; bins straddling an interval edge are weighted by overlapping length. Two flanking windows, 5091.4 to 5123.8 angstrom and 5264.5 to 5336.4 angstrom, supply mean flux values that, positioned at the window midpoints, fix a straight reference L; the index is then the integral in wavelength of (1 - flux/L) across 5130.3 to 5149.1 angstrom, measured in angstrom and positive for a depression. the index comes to 0.4 angstrom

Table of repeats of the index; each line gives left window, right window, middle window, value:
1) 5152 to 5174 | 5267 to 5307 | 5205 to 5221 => -0.6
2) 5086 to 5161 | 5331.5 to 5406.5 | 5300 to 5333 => -0.5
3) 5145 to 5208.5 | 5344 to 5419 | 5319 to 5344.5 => 0.0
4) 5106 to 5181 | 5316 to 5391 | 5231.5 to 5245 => -1.0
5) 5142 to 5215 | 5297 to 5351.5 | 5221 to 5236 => -0.5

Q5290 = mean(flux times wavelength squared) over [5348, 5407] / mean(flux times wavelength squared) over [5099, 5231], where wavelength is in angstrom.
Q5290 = 1.3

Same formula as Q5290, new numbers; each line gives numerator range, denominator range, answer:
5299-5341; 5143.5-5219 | 1.27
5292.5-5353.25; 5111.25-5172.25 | 1.25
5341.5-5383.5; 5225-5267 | 1.13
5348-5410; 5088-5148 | 1.28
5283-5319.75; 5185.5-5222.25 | 1.18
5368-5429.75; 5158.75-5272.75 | 1.26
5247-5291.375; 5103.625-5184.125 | 1.19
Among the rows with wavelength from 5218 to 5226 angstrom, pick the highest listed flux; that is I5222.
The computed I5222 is 10.6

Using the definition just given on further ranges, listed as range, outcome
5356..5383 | 11.67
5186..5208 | 11.71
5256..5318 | 11.85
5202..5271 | 11.59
